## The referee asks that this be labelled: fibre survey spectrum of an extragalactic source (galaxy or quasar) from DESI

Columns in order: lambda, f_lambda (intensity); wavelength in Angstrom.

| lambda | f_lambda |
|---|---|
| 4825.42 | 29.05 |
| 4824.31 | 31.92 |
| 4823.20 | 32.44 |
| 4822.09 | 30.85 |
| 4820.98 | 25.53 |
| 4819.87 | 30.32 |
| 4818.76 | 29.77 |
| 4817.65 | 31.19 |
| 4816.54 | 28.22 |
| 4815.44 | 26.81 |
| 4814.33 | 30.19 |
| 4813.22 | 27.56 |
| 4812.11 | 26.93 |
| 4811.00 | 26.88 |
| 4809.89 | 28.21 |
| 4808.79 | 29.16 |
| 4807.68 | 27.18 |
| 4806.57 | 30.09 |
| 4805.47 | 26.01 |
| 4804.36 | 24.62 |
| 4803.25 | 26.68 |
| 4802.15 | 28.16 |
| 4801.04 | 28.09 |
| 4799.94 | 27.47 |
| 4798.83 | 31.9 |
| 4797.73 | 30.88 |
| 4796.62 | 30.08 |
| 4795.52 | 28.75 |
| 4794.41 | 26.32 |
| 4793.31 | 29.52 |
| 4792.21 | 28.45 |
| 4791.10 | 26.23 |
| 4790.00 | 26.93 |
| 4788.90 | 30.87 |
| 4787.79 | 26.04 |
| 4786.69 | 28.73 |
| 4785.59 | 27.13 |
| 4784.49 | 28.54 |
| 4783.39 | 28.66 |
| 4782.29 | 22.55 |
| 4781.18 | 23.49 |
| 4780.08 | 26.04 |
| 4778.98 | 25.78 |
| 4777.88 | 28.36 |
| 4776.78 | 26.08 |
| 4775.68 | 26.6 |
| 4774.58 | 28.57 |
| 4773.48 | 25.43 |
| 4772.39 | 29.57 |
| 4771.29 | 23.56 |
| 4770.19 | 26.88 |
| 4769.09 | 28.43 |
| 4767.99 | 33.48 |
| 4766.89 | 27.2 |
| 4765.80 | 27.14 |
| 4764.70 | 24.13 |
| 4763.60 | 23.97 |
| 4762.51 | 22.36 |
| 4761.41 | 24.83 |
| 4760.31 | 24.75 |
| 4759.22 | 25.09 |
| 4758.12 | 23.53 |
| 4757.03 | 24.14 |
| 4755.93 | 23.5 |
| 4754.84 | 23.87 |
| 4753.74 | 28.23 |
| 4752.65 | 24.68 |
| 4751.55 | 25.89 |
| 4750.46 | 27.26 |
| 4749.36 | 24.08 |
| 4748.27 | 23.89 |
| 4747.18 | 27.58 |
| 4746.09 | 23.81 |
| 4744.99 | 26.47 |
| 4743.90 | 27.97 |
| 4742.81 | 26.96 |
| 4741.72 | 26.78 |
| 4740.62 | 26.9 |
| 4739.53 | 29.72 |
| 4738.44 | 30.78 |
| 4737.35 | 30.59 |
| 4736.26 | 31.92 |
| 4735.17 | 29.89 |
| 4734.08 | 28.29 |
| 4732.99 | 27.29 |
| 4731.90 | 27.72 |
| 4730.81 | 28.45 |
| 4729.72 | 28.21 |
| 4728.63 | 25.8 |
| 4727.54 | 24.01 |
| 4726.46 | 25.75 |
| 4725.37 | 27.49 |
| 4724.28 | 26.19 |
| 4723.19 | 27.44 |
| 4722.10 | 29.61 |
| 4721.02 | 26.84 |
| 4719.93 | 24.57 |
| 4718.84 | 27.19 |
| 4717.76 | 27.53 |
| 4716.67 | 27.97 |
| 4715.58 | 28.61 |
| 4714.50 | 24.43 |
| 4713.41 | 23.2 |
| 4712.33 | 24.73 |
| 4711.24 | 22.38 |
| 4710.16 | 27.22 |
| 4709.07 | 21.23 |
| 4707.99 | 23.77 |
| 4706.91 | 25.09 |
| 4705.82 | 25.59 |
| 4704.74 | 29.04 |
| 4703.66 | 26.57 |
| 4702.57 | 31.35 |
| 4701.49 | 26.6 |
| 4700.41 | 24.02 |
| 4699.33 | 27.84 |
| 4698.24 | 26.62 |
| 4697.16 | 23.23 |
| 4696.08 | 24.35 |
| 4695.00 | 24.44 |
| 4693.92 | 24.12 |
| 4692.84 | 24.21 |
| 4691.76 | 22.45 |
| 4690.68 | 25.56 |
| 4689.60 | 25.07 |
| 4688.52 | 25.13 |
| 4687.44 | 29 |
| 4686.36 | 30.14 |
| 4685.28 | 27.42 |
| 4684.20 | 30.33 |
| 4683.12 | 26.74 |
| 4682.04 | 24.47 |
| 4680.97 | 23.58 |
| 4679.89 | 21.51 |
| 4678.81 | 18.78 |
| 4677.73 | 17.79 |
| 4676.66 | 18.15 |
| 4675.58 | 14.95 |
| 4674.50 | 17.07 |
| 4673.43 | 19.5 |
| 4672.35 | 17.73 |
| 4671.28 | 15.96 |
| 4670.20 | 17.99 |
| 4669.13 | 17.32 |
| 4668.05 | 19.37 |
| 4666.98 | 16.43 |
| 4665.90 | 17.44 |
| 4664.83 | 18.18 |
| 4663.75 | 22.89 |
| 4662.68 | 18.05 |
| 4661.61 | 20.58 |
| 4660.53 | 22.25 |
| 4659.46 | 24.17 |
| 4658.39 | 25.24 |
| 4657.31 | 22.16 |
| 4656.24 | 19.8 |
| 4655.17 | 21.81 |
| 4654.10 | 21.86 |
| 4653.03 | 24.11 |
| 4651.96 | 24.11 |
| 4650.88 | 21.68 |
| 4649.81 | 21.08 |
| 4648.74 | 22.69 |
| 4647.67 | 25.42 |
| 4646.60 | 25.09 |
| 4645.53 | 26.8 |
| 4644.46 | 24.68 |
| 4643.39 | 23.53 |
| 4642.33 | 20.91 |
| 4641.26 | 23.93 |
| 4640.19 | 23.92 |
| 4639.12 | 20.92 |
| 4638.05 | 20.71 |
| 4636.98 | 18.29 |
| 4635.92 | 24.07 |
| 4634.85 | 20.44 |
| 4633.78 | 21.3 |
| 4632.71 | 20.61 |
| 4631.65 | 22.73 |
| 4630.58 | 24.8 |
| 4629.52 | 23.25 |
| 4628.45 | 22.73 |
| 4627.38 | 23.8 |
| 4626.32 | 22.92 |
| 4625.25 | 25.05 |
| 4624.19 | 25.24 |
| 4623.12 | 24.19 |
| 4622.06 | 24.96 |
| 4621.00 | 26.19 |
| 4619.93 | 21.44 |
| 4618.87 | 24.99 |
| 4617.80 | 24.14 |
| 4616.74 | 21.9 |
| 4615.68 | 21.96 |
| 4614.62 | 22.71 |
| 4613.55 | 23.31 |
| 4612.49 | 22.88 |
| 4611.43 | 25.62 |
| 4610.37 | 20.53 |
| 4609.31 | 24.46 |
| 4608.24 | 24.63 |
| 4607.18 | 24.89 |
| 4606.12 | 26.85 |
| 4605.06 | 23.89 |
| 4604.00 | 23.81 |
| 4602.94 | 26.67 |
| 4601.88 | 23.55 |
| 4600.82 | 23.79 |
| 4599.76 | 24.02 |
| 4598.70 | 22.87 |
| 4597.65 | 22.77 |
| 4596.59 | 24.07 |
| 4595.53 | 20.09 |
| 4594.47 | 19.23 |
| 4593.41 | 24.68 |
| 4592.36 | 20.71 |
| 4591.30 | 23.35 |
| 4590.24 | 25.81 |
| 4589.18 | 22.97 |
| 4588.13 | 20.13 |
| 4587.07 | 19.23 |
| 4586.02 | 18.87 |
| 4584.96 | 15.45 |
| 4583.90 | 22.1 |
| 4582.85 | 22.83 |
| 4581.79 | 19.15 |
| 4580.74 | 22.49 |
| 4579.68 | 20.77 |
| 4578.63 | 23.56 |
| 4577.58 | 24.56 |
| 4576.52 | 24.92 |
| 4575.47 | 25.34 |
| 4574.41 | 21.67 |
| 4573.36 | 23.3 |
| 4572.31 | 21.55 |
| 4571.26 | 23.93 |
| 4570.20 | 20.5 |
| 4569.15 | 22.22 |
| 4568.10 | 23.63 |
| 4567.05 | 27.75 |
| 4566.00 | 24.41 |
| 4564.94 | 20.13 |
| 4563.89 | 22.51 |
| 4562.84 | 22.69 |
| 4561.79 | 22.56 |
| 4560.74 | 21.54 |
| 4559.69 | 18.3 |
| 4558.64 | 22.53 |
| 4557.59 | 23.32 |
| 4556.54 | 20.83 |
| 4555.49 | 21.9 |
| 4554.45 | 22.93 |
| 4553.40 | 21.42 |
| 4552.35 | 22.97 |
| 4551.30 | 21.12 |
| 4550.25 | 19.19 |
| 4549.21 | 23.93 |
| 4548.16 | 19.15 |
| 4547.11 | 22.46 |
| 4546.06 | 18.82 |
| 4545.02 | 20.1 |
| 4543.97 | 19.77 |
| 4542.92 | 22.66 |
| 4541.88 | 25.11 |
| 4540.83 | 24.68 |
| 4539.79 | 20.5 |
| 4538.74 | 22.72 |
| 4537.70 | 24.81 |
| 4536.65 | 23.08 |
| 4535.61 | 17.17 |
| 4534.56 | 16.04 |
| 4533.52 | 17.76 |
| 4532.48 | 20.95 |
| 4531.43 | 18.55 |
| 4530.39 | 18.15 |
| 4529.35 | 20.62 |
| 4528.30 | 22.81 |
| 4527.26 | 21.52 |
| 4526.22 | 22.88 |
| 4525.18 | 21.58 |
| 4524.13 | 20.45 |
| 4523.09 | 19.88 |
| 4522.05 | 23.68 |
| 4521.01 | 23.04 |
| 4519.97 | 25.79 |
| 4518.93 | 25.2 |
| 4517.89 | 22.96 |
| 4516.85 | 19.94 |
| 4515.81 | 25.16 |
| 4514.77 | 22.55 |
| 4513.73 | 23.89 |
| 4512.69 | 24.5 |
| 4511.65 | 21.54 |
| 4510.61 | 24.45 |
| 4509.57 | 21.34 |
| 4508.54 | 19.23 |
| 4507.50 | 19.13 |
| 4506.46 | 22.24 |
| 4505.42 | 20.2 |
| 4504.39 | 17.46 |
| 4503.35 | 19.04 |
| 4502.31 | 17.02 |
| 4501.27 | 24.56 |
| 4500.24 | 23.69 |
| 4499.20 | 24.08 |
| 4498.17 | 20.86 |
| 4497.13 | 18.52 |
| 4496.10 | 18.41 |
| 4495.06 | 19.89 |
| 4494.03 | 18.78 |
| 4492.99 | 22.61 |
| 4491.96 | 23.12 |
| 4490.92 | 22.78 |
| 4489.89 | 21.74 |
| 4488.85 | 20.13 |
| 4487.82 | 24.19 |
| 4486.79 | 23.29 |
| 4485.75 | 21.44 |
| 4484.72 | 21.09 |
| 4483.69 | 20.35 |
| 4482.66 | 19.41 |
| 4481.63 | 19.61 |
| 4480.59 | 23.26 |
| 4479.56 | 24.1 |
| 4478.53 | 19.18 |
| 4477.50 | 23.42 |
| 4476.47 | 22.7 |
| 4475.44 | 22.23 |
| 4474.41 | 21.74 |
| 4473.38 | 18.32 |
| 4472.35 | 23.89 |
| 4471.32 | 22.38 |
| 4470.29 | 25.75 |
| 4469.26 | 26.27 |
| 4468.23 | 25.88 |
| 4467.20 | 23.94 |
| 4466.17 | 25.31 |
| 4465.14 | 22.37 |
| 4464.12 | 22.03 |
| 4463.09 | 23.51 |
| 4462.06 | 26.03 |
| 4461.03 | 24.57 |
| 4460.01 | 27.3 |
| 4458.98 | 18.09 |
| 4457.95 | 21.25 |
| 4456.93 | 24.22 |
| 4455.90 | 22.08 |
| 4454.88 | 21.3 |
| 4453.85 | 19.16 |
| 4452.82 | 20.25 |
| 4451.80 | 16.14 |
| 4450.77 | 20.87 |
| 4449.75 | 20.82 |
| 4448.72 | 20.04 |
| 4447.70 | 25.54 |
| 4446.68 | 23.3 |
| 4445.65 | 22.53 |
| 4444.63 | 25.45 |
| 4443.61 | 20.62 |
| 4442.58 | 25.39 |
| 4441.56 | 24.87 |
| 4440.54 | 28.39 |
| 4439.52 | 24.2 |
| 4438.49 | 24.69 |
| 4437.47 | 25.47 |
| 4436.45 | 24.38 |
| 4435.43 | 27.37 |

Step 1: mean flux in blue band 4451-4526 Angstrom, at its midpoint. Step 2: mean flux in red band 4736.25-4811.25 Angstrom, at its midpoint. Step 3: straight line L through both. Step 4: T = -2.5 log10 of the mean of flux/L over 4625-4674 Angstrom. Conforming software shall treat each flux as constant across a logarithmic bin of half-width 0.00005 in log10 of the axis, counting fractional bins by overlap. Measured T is 0.15 mag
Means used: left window 22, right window 27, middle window 21.7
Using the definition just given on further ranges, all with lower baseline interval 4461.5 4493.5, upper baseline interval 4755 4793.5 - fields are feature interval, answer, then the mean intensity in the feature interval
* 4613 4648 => 0.06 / 23.2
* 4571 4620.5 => 0.06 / 22.8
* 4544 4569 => 0.08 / 21.9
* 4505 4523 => 0.03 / 22.6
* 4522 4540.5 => 0.13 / 20.7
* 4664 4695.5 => 0.16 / 21.8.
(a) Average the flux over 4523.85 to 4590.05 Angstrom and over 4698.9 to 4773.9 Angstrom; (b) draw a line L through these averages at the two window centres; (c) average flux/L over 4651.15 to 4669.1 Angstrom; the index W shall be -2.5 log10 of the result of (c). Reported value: 0.16 mag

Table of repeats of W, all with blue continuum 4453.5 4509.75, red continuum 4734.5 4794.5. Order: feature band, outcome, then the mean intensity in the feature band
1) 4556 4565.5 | 0.08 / 21.6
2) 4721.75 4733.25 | -0.04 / 27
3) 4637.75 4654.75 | 0.07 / 23.2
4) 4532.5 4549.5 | 0.09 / 21.1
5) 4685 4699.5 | 0.00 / 25.6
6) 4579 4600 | 0.10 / 21.6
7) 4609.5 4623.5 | 0.03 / 23.5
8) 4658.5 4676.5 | 0.31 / 18.9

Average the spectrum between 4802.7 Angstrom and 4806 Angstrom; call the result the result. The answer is 25.7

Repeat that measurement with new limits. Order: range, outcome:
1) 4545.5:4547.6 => 20.6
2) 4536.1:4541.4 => 23.1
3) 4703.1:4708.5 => 26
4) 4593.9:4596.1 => 19.8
